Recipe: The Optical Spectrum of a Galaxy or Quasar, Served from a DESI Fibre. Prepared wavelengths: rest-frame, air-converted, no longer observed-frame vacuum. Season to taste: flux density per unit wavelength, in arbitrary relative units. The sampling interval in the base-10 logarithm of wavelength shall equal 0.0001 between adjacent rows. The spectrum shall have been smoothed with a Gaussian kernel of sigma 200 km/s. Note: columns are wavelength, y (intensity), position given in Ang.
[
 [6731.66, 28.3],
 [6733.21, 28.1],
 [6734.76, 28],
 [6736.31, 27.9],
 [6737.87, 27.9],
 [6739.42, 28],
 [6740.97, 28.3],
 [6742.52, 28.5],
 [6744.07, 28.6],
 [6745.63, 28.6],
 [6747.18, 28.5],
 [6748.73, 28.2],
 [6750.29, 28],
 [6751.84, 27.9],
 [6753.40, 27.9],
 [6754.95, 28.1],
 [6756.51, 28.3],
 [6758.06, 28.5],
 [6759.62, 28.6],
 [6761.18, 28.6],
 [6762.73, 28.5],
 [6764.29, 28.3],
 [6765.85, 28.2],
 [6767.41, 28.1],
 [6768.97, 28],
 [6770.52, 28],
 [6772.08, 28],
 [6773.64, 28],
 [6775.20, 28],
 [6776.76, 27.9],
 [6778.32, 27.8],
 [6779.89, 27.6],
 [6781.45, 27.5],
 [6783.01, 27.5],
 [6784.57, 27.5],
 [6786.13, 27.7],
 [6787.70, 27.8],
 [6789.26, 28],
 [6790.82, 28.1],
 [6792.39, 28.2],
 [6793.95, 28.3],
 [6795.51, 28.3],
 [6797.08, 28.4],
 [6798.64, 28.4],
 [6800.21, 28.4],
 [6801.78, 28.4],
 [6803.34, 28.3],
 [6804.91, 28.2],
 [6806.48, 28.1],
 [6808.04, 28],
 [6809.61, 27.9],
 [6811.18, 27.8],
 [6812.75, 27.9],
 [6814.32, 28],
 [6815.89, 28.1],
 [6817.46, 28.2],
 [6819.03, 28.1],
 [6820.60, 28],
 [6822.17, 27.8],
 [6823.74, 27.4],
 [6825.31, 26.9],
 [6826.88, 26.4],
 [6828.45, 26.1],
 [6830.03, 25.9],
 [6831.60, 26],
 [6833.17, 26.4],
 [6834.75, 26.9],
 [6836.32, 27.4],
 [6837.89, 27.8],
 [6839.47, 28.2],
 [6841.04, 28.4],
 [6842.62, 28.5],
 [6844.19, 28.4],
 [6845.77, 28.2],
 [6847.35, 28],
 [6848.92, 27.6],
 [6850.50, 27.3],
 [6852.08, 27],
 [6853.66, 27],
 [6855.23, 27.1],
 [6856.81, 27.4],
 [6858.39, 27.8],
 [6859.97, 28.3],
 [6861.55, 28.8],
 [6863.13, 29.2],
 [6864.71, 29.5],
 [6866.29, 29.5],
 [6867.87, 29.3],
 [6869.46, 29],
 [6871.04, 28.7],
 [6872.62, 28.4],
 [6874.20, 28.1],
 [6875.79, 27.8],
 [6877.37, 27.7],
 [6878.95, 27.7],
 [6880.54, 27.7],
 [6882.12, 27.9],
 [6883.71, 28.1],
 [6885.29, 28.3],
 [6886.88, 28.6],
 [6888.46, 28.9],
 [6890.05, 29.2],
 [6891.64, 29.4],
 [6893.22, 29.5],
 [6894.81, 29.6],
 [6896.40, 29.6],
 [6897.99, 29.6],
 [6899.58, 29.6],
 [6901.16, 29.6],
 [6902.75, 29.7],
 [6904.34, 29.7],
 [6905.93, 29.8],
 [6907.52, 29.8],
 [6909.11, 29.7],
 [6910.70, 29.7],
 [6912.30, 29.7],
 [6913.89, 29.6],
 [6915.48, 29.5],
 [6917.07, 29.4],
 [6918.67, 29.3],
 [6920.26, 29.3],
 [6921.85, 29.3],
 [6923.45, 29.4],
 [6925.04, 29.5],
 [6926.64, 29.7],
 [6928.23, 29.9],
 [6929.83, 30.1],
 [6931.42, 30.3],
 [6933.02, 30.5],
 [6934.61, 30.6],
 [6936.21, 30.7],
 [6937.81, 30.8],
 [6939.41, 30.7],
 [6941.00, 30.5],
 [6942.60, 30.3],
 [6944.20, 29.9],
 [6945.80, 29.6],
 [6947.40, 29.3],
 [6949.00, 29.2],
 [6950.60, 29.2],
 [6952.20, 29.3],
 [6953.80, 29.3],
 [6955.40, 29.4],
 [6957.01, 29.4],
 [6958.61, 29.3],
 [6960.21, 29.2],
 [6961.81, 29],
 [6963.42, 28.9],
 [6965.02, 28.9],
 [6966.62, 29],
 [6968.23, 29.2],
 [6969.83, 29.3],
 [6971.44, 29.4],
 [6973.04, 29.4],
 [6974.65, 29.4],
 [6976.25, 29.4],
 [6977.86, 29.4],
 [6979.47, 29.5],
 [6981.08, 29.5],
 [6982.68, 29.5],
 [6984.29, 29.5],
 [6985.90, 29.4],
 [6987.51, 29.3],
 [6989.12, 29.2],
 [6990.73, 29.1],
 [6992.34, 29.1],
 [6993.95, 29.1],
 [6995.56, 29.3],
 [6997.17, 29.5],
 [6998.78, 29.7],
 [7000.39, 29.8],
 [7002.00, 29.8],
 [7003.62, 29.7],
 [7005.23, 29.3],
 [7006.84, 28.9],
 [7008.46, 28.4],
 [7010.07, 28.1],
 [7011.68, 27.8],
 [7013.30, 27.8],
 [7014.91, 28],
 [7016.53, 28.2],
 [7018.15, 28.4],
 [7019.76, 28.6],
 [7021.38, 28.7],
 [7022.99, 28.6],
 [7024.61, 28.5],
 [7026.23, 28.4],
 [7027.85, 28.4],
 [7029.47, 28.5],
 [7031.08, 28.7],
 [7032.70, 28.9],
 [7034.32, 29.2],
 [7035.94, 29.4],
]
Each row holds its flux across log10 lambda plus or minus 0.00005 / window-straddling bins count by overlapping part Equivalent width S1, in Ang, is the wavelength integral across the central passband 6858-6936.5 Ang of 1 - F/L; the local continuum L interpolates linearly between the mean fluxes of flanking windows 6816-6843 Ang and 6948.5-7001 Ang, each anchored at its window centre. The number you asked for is -2.7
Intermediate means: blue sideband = 27.3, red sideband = 29.3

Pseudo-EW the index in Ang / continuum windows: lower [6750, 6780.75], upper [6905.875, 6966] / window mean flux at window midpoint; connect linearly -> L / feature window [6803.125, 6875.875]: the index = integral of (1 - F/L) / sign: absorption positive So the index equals 2.4 Ang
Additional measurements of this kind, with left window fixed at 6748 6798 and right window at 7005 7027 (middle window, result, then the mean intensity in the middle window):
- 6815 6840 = 0.8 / 27.2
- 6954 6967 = -0.4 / 29.2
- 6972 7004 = -1.2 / 29.4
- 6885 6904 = -0.8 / 29.3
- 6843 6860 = 0.3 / 27.6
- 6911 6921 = -0.4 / 29.5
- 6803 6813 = 0.0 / 28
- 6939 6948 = -0.6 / 30.1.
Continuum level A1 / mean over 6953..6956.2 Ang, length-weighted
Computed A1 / 29.4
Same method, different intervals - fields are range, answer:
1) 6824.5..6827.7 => 26.7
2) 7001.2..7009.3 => 29.2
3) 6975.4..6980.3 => 29.4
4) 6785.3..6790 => 27.8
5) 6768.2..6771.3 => 28.1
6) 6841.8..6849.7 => 28.1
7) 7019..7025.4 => 28.6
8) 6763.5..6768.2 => 28.1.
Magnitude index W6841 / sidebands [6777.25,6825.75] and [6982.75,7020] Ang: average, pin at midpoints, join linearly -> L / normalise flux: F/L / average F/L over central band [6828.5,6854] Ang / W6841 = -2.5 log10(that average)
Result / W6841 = 0.03 mag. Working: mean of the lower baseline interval 28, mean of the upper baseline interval 29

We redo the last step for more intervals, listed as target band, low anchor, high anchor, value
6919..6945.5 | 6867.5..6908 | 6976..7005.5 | -0.04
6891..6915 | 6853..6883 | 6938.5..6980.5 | -0.03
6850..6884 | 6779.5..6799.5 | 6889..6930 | 0.03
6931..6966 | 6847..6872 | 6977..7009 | -0.03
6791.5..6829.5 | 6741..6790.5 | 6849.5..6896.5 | 0.01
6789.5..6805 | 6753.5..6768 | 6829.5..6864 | -0.01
